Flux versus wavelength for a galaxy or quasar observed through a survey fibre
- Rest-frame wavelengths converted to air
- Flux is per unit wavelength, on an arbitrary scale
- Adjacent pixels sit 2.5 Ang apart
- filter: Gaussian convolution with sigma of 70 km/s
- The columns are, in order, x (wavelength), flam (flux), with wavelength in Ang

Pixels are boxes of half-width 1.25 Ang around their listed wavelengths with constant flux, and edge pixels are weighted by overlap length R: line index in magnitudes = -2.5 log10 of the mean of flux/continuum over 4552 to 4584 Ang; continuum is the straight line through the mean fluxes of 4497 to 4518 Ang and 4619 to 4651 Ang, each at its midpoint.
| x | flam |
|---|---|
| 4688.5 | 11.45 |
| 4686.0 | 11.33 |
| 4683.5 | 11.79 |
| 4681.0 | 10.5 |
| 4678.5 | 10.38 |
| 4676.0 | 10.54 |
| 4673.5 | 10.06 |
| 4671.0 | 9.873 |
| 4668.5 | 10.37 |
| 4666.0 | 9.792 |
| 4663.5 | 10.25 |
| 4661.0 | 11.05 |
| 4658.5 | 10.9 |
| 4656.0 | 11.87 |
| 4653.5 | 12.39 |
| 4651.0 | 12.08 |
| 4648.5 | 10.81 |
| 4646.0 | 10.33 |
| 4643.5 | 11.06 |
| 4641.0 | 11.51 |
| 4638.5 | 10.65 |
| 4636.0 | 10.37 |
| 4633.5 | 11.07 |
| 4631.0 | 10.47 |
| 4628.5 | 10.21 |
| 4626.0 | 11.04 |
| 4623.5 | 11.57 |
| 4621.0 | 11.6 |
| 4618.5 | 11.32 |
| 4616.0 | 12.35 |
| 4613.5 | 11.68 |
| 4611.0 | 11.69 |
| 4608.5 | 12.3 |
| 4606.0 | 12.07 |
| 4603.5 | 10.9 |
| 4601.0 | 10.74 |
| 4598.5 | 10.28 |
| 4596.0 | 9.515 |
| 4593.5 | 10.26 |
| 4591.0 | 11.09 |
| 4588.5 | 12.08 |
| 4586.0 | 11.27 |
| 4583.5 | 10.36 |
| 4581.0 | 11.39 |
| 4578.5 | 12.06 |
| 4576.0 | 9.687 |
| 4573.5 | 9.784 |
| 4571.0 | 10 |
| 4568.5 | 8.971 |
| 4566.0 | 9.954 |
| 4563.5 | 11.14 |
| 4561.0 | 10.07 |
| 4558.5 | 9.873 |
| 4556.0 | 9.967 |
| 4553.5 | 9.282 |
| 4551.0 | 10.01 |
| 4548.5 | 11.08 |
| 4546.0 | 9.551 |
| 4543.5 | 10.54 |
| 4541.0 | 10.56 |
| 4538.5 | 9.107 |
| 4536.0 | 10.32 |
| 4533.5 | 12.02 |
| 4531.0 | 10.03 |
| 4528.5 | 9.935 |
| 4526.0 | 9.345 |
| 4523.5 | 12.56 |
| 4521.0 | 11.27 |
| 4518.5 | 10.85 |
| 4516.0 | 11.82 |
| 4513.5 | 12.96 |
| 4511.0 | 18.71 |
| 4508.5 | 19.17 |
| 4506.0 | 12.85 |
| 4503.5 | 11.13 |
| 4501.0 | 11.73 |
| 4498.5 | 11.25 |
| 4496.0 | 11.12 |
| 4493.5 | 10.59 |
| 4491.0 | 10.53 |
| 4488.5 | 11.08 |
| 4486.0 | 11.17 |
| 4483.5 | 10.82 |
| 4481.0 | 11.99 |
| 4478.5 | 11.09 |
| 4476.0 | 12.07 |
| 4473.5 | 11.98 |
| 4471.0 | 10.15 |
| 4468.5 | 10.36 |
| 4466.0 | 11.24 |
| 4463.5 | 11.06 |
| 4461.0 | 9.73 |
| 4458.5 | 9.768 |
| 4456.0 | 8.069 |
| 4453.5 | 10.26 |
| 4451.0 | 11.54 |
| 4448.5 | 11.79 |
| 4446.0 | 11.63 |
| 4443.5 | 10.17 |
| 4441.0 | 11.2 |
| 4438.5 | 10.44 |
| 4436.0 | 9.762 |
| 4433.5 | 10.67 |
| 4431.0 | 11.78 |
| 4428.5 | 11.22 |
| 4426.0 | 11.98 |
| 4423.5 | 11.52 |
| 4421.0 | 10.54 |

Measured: 0.21 mag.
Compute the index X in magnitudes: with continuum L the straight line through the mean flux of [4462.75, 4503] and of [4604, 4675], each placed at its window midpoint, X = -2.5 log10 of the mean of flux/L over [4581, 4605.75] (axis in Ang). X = 0.03 mag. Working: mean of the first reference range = 11.1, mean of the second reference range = 11.1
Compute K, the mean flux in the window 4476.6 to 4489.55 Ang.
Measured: 11.3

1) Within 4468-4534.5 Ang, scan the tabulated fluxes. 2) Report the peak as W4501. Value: 19.17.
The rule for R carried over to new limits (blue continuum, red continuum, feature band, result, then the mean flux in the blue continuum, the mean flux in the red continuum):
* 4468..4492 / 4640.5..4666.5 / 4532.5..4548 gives 0.079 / 11.2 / 11.1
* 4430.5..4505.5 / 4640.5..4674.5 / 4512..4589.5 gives 0.029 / 10.9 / 10.9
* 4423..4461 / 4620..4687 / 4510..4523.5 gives -0.200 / 10.7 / 10.9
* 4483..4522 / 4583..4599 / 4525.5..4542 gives 0.154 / 12.4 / 10.7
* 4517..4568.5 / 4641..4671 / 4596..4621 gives -0.067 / 10.3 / 11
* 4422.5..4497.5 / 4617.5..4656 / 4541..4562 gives 0.096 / 10.9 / 11.1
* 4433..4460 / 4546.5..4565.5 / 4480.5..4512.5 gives -0.206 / 10.5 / 10.2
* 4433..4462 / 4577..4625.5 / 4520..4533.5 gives 0.012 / 10.4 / 11.3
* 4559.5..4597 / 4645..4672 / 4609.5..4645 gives -0.044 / 10.5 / 10.9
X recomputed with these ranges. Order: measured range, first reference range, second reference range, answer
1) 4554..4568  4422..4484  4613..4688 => 0.09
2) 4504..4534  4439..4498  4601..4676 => -0.16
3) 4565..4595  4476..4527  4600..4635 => 0.10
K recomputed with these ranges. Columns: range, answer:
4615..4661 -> 11.2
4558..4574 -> 9.98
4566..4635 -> 10.9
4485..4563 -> 11.3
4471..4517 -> 12.3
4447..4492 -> 10.8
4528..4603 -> 10.4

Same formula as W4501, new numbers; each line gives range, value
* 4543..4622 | 12.35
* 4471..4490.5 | 12.07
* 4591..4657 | 12.39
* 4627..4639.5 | 11.07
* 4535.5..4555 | 11.08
